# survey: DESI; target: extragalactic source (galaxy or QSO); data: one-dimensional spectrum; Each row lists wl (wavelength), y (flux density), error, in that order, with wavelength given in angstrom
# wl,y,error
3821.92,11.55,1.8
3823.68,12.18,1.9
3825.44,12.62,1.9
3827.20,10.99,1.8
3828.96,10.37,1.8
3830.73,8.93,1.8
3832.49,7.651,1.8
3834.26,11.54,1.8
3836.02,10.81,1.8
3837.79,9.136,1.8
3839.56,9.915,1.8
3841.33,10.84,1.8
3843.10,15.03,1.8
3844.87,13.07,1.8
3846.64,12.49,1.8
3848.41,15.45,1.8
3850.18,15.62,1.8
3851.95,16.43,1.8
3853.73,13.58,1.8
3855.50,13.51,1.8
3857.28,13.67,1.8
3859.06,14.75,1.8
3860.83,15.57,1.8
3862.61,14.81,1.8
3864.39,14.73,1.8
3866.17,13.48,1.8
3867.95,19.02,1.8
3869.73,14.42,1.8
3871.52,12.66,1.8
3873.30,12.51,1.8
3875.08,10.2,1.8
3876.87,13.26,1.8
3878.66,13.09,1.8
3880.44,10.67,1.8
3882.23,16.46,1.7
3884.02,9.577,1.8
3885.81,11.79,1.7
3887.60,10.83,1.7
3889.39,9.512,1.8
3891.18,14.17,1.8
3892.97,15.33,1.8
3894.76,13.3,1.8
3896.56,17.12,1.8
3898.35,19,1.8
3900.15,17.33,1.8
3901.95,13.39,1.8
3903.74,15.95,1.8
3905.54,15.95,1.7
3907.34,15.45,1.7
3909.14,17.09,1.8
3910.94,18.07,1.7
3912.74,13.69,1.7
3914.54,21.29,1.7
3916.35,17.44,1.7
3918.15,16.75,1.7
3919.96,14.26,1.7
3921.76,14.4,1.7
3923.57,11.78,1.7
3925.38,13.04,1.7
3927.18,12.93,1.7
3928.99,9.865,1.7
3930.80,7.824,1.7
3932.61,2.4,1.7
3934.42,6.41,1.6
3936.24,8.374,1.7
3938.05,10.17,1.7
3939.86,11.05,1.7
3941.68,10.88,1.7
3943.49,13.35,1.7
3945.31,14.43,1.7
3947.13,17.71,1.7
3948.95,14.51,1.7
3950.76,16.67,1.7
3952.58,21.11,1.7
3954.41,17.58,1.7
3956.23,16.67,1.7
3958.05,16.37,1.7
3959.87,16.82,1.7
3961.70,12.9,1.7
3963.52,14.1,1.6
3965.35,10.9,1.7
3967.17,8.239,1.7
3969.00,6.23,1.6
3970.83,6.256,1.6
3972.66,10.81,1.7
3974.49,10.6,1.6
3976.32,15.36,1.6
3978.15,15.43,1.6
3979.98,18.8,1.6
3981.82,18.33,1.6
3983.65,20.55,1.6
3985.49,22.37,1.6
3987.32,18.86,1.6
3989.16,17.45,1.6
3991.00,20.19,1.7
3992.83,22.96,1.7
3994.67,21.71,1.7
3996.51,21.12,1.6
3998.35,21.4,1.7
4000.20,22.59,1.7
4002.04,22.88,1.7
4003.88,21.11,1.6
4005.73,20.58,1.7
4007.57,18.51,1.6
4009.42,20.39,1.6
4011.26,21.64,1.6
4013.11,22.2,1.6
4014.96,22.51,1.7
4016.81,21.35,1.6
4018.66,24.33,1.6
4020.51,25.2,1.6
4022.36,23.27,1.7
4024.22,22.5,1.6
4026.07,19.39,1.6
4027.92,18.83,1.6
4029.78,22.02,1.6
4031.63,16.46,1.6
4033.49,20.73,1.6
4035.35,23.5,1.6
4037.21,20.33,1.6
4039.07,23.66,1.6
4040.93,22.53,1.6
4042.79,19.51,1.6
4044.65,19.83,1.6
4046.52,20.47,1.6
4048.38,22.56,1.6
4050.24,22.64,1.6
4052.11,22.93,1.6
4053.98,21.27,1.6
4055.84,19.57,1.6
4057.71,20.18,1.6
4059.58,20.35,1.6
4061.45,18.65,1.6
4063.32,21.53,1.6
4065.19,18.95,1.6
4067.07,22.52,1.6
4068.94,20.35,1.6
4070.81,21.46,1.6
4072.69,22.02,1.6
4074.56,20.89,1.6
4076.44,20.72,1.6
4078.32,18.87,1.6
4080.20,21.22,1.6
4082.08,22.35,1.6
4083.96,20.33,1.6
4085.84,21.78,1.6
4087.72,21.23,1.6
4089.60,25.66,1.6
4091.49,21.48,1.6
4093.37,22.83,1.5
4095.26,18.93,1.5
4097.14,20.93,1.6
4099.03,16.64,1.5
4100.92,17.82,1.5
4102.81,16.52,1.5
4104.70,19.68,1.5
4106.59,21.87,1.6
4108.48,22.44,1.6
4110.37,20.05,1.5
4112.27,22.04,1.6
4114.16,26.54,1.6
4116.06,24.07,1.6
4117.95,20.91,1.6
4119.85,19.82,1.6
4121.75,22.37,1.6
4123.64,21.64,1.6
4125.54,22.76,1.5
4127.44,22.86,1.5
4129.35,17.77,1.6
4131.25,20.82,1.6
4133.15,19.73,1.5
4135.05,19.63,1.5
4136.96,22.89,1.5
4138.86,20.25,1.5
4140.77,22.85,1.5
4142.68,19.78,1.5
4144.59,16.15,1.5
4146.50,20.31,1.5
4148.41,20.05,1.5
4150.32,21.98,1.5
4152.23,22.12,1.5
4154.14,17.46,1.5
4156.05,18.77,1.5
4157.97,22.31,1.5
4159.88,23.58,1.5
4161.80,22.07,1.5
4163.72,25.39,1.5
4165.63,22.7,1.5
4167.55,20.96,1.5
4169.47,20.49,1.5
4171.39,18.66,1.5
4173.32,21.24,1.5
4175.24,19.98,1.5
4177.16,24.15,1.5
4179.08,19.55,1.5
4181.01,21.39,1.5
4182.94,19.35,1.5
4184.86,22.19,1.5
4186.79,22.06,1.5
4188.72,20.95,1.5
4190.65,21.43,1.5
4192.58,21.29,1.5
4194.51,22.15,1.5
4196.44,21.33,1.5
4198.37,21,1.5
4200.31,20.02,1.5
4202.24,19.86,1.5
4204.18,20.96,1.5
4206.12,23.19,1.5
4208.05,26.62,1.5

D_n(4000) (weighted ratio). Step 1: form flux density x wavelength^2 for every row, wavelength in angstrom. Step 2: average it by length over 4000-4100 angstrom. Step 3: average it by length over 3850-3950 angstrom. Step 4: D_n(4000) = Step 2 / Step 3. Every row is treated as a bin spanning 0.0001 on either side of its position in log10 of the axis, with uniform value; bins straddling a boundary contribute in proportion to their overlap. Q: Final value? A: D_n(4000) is 1.68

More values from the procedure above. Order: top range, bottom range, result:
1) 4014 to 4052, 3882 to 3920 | 1.52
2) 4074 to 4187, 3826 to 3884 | 1.87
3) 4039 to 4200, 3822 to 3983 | 1.75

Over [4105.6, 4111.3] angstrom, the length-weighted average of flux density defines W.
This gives 21.5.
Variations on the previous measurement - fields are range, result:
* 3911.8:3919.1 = 17.3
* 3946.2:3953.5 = 17.5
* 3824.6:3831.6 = 10.7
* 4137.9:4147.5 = 19.9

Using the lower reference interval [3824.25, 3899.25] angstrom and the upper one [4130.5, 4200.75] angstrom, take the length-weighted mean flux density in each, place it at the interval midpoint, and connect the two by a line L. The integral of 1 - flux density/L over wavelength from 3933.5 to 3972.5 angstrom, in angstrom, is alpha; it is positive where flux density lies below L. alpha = 6.5 angstrom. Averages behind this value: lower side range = 13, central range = 12.8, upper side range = 21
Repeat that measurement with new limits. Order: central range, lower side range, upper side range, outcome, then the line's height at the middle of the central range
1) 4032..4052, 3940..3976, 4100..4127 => -4.2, 17.7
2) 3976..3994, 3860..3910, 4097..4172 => -2.5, 16.9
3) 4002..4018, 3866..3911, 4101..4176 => -3.4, 17.5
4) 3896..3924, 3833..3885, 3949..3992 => -4.0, 14.2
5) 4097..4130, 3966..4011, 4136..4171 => -1.1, 20.2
